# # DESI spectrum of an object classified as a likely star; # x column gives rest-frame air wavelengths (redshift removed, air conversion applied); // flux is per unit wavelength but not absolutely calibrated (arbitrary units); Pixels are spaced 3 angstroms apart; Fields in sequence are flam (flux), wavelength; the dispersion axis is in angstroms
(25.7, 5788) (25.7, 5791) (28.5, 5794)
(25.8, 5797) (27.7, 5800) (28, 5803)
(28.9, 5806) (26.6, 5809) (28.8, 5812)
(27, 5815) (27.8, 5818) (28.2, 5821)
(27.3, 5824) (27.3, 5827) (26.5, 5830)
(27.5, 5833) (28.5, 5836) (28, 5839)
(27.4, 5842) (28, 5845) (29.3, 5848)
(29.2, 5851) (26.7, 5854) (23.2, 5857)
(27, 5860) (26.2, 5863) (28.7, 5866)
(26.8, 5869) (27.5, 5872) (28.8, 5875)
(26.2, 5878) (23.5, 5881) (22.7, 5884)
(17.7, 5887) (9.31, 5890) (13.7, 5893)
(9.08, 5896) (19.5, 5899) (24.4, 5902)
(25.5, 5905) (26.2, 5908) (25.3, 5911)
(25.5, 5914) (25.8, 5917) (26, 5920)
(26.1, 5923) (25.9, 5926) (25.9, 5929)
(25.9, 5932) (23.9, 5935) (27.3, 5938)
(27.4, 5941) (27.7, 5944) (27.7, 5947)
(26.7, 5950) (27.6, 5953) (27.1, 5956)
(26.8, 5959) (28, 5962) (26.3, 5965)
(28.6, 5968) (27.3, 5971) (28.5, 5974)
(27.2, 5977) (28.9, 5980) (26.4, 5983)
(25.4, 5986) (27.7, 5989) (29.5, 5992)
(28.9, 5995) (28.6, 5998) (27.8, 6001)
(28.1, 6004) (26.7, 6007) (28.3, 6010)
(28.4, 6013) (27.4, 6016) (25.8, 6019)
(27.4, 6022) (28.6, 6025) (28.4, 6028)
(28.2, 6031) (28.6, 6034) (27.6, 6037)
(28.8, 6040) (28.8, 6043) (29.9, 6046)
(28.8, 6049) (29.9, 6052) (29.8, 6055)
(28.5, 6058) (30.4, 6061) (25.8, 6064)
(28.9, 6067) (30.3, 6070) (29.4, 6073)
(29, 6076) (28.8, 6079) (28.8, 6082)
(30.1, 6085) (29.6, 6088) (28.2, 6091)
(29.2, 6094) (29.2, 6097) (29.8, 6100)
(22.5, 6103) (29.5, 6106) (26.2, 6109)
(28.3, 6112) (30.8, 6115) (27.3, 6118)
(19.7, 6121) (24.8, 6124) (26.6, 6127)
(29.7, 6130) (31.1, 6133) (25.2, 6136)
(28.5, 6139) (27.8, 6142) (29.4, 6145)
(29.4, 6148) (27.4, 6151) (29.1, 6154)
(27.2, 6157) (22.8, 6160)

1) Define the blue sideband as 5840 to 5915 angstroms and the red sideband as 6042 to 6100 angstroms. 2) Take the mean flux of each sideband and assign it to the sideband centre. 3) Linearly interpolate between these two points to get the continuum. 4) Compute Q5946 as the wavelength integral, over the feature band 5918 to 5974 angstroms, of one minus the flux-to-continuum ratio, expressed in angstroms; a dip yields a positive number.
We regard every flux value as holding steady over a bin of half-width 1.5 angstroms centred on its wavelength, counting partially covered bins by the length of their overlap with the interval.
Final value -2.3 angstroms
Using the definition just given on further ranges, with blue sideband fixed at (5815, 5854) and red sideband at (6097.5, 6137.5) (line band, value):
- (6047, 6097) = -3.5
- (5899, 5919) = 1.9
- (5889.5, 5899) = 5.3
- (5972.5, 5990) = 0.1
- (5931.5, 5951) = 0.6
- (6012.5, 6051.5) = -1.3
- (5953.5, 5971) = 0.1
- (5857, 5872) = 0.5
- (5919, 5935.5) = 1.1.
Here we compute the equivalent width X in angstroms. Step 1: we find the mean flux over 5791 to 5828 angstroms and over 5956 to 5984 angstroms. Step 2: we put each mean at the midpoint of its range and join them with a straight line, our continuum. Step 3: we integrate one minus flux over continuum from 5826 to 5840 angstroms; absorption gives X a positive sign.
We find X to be 0.0 angstroms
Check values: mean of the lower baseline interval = 27.6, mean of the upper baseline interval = 27.6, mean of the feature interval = 27.6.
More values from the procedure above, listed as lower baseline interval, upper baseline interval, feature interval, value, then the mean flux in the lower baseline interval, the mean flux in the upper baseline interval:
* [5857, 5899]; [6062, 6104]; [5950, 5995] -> -4.4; 22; 28.6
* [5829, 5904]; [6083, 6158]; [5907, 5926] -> -0.7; 24.2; 27.9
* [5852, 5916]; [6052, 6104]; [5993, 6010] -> -1.0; 23.1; 28.8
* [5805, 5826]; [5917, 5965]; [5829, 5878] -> 0.0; 27.8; 26.6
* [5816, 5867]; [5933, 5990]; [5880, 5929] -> 10.0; 27.4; 27.2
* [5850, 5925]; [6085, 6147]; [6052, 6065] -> -1.1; 23.6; 27.7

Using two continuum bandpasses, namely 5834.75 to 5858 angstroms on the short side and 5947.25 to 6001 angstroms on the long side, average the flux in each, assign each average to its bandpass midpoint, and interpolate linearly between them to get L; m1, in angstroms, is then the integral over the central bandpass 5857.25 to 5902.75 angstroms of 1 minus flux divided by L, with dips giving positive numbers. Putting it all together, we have 9.15 angstroms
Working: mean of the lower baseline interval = 27.6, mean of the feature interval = 22.1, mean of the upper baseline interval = 27.6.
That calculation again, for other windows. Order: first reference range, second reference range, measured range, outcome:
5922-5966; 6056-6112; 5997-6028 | -0.1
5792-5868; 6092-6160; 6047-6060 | -0.8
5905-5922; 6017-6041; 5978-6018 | -0.7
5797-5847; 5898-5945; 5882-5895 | 5.1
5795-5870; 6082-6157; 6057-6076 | -0.7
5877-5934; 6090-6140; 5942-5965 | -3.7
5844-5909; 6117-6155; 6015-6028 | -0.9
